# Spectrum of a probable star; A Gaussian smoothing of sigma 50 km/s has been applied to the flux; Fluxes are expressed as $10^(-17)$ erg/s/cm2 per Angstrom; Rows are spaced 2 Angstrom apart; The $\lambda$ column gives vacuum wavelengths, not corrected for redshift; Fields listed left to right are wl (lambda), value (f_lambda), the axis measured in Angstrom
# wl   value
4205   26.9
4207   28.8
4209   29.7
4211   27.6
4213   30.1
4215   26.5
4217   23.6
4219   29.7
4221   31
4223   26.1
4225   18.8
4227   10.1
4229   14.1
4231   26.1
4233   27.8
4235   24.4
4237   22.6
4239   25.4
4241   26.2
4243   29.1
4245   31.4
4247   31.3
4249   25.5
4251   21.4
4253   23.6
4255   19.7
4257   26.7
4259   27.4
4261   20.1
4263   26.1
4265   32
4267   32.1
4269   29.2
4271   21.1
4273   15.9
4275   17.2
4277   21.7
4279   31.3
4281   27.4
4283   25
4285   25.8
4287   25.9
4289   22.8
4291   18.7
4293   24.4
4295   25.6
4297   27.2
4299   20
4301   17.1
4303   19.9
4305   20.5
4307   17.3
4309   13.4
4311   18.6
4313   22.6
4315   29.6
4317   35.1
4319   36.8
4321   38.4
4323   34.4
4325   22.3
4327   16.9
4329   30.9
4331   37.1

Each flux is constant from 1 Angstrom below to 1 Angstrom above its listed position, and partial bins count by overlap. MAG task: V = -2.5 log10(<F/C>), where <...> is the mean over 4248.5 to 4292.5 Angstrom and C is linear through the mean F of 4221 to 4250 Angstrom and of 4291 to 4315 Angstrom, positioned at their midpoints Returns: -0.08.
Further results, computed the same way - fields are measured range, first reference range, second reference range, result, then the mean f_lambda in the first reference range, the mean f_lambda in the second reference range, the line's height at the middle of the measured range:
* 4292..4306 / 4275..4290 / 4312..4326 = 0.251 mag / 25.1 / 31.3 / 27.9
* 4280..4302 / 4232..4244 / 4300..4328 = 0.058 mag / 25.9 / 24.5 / 24.9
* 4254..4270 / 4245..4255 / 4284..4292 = -0.081 mag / 25.5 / 23.3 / 24.8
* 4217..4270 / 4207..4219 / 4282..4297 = 0.044 mag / 27.8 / 24.2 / 26.4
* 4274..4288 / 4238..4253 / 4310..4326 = 0.140 mag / 26.9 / 29.7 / 28.3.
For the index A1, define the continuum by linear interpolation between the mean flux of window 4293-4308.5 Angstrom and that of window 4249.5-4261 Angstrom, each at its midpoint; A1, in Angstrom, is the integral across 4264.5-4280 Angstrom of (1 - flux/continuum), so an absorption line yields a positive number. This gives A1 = -1.5 Angstrom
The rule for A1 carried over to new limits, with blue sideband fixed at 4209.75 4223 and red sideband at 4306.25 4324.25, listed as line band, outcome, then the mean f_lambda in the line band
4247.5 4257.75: 1.51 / 23.7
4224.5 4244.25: 3.68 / 22.7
